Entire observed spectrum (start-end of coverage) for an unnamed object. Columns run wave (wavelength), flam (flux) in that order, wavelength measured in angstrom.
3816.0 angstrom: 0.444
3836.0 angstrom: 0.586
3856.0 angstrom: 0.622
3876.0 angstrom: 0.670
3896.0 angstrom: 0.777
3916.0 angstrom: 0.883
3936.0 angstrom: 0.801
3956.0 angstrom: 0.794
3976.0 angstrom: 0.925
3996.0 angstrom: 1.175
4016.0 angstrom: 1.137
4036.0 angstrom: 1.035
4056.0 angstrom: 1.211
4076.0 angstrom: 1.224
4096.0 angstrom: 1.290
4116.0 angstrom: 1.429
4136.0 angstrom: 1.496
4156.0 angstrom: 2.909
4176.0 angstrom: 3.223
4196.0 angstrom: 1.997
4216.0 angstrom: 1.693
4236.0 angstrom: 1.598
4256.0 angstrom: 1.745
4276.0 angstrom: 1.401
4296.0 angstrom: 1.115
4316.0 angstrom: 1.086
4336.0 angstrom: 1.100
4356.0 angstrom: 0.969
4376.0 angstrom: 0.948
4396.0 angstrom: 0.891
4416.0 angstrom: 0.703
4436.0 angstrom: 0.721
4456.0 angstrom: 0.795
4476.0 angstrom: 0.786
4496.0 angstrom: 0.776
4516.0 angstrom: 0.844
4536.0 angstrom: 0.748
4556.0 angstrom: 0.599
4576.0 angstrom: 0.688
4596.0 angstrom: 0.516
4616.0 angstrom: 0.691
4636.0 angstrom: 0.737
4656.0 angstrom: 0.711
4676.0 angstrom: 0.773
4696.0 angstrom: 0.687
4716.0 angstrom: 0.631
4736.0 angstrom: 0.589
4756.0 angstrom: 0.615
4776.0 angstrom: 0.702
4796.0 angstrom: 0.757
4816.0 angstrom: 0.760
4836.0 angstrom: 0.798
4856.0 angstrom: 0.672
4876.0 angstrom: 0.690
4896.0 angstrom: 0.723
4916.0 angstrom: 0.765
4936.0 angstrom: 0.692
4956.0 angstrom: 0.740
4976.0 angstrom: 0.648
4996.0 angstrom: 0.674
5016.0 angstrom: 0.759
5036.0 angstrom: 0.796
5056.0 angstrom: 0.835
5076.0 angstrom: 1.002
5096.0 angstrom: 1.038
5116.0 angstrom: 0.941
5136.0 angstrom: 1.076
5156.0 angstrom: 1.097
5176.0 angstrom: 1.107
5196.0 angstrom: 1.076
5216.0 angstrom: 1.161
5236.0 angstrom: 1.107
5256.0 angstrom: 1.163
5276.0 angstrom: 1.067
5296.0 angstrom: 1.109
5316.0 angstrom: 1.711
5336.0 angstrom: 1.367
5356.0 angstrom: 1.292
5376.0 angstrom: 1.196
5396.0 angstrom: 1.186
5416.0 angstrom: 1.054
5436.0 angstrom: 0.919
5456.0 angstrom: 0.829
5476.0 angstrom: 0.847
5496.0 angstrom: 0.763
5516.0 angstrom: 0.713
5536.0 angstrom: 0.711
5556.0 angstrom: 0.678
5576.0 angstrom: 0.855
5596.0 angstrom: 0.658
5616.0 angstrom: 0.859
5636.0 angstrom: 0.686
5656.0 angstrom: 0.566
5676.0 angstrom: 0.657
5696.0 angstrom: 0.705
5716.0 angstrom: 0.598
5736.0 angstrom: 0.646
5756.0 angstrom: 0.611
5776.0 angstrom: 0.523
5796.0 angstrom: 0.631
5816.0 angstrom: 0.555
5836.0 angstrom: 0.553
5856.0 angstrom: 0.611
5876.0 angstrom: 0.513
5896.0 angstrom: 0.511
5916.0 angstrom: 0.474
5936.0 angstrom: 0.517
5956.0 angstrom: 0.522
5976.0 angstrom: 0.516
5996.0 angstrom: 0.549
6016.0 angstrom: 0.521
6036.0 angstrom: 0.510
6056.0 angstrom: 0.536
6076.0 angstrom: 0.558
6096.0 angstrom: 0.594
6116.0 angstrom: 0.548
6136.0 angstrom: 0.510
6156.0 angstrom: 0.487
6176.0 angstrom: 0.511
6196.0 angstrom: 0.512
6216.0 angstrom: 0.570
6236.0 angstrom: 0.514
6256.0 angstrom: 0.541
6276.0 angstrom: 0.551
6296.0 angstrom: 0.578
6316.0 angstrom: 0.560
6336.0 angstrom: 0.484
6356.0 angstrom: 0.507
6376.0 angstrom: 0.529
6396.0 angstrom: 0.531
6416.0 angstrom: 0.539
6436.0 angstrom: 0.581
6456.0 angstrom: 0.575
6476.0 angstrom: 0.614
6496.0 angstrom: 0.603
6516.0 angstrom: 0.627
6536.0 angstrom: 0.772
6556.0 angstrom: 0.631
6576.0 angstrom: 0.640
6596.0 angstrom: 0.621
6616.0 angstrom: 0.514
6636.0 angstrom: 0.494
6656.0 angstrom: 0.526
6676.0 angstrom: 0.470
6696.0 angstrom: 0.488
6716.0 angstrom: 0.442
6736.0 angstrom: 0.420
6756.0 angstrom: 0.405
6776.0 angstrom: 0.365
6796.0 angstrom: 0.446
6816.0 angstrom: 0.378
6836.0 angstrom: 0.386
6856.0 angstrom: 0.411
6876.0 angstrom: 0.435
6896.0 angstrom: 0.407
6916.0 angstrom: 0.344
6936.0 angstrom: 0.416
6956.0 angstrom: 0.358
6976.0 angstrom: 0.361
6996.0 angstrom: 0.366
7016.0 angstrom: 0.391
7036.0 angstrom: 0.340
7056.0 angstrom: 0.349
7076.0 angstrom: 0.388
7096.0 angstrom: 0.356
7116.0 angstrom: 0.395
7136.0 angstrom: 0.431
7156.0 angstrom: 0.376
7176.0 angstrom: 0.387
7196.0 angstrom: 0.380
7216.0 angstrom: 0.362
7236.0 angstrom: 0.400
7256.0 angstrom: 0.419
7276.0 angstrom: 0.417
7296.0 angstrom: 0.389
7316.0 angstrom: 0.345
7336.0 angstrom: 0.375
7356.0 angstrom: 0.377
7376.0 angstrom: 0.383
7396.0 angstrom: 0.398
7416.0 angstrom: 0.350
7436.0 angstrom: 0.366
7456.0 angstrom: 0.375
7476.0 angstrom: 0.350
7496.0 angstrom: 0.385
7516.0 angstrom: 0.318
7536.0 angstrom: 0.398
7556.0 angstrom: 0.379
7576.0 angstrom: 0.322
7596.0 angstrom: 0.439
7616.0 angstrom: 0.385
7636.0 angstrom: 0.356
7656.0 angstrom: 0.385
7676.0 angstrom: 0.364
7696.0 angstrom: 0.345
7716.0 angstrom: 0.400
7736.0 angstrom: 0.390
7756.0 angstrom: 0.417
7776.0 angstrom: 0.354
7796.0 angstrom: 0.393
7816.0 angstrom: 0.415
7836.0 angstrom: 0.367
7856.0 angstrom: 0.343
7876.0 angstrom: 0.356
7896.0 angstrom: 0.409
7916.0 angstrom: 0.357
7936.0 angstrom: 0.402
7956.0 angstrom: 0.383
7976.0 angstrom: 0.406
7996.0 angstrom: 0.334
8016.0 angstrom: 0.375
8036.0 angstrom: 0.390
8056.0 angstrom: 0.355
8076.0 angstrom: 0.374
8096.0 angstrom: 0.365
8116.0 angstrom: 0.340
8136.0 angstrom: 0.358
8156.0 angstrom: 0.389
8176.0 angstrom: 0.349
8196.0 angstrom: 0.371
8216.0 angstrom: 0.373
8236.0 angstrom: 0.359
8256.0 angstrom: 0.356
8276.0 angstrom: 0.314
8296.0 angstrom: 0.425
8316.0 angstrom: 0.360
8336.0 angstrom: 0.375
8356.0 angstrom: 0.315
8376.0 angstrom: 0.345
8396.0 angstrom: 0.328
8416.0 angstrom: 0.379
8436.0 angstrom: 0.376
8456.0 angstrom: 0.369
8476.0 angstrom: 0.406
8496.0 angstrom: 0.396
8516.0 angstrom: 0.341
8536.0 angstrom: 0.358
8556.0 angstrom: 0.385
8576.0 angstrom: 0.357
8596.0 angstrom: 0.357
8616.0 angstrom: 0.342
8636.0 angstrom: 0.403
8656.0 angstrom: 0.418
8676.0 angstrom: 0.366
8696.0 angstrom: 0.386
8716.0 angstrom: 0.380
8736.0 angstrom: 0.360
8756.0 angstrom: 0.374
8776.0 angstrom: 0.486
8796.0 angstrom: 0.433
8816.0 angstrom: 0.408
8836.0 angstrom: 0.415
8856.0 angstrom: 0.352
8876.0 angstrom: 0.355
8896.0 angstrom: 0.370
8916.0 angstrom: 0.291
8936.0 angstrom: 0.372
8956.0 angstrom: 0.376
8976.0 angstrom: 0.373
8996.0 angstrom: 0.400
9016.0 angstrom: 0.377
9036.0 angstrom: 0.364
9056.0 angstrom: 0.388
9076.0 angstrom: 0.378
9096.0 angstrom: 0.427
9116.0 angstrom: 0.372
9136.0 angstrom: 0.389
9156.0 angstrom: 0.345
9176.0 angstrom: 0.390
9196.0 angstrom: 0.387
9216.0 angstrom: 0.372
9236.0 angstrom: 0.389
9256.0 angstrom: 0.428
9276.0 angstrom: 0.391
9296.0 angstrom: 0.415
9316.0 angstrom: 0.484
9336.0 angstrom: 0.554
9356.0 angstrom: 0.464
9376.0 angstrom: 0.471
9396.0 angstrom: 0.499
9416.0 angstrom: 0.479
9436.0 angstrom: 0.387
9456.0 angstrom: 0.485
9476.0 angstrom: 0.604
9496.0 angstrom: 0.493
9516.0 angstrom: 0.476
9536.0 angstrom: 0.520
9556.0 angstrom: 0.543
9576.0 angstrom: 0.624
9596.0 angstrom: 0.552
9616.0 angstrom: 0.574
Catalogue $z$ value 2.426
